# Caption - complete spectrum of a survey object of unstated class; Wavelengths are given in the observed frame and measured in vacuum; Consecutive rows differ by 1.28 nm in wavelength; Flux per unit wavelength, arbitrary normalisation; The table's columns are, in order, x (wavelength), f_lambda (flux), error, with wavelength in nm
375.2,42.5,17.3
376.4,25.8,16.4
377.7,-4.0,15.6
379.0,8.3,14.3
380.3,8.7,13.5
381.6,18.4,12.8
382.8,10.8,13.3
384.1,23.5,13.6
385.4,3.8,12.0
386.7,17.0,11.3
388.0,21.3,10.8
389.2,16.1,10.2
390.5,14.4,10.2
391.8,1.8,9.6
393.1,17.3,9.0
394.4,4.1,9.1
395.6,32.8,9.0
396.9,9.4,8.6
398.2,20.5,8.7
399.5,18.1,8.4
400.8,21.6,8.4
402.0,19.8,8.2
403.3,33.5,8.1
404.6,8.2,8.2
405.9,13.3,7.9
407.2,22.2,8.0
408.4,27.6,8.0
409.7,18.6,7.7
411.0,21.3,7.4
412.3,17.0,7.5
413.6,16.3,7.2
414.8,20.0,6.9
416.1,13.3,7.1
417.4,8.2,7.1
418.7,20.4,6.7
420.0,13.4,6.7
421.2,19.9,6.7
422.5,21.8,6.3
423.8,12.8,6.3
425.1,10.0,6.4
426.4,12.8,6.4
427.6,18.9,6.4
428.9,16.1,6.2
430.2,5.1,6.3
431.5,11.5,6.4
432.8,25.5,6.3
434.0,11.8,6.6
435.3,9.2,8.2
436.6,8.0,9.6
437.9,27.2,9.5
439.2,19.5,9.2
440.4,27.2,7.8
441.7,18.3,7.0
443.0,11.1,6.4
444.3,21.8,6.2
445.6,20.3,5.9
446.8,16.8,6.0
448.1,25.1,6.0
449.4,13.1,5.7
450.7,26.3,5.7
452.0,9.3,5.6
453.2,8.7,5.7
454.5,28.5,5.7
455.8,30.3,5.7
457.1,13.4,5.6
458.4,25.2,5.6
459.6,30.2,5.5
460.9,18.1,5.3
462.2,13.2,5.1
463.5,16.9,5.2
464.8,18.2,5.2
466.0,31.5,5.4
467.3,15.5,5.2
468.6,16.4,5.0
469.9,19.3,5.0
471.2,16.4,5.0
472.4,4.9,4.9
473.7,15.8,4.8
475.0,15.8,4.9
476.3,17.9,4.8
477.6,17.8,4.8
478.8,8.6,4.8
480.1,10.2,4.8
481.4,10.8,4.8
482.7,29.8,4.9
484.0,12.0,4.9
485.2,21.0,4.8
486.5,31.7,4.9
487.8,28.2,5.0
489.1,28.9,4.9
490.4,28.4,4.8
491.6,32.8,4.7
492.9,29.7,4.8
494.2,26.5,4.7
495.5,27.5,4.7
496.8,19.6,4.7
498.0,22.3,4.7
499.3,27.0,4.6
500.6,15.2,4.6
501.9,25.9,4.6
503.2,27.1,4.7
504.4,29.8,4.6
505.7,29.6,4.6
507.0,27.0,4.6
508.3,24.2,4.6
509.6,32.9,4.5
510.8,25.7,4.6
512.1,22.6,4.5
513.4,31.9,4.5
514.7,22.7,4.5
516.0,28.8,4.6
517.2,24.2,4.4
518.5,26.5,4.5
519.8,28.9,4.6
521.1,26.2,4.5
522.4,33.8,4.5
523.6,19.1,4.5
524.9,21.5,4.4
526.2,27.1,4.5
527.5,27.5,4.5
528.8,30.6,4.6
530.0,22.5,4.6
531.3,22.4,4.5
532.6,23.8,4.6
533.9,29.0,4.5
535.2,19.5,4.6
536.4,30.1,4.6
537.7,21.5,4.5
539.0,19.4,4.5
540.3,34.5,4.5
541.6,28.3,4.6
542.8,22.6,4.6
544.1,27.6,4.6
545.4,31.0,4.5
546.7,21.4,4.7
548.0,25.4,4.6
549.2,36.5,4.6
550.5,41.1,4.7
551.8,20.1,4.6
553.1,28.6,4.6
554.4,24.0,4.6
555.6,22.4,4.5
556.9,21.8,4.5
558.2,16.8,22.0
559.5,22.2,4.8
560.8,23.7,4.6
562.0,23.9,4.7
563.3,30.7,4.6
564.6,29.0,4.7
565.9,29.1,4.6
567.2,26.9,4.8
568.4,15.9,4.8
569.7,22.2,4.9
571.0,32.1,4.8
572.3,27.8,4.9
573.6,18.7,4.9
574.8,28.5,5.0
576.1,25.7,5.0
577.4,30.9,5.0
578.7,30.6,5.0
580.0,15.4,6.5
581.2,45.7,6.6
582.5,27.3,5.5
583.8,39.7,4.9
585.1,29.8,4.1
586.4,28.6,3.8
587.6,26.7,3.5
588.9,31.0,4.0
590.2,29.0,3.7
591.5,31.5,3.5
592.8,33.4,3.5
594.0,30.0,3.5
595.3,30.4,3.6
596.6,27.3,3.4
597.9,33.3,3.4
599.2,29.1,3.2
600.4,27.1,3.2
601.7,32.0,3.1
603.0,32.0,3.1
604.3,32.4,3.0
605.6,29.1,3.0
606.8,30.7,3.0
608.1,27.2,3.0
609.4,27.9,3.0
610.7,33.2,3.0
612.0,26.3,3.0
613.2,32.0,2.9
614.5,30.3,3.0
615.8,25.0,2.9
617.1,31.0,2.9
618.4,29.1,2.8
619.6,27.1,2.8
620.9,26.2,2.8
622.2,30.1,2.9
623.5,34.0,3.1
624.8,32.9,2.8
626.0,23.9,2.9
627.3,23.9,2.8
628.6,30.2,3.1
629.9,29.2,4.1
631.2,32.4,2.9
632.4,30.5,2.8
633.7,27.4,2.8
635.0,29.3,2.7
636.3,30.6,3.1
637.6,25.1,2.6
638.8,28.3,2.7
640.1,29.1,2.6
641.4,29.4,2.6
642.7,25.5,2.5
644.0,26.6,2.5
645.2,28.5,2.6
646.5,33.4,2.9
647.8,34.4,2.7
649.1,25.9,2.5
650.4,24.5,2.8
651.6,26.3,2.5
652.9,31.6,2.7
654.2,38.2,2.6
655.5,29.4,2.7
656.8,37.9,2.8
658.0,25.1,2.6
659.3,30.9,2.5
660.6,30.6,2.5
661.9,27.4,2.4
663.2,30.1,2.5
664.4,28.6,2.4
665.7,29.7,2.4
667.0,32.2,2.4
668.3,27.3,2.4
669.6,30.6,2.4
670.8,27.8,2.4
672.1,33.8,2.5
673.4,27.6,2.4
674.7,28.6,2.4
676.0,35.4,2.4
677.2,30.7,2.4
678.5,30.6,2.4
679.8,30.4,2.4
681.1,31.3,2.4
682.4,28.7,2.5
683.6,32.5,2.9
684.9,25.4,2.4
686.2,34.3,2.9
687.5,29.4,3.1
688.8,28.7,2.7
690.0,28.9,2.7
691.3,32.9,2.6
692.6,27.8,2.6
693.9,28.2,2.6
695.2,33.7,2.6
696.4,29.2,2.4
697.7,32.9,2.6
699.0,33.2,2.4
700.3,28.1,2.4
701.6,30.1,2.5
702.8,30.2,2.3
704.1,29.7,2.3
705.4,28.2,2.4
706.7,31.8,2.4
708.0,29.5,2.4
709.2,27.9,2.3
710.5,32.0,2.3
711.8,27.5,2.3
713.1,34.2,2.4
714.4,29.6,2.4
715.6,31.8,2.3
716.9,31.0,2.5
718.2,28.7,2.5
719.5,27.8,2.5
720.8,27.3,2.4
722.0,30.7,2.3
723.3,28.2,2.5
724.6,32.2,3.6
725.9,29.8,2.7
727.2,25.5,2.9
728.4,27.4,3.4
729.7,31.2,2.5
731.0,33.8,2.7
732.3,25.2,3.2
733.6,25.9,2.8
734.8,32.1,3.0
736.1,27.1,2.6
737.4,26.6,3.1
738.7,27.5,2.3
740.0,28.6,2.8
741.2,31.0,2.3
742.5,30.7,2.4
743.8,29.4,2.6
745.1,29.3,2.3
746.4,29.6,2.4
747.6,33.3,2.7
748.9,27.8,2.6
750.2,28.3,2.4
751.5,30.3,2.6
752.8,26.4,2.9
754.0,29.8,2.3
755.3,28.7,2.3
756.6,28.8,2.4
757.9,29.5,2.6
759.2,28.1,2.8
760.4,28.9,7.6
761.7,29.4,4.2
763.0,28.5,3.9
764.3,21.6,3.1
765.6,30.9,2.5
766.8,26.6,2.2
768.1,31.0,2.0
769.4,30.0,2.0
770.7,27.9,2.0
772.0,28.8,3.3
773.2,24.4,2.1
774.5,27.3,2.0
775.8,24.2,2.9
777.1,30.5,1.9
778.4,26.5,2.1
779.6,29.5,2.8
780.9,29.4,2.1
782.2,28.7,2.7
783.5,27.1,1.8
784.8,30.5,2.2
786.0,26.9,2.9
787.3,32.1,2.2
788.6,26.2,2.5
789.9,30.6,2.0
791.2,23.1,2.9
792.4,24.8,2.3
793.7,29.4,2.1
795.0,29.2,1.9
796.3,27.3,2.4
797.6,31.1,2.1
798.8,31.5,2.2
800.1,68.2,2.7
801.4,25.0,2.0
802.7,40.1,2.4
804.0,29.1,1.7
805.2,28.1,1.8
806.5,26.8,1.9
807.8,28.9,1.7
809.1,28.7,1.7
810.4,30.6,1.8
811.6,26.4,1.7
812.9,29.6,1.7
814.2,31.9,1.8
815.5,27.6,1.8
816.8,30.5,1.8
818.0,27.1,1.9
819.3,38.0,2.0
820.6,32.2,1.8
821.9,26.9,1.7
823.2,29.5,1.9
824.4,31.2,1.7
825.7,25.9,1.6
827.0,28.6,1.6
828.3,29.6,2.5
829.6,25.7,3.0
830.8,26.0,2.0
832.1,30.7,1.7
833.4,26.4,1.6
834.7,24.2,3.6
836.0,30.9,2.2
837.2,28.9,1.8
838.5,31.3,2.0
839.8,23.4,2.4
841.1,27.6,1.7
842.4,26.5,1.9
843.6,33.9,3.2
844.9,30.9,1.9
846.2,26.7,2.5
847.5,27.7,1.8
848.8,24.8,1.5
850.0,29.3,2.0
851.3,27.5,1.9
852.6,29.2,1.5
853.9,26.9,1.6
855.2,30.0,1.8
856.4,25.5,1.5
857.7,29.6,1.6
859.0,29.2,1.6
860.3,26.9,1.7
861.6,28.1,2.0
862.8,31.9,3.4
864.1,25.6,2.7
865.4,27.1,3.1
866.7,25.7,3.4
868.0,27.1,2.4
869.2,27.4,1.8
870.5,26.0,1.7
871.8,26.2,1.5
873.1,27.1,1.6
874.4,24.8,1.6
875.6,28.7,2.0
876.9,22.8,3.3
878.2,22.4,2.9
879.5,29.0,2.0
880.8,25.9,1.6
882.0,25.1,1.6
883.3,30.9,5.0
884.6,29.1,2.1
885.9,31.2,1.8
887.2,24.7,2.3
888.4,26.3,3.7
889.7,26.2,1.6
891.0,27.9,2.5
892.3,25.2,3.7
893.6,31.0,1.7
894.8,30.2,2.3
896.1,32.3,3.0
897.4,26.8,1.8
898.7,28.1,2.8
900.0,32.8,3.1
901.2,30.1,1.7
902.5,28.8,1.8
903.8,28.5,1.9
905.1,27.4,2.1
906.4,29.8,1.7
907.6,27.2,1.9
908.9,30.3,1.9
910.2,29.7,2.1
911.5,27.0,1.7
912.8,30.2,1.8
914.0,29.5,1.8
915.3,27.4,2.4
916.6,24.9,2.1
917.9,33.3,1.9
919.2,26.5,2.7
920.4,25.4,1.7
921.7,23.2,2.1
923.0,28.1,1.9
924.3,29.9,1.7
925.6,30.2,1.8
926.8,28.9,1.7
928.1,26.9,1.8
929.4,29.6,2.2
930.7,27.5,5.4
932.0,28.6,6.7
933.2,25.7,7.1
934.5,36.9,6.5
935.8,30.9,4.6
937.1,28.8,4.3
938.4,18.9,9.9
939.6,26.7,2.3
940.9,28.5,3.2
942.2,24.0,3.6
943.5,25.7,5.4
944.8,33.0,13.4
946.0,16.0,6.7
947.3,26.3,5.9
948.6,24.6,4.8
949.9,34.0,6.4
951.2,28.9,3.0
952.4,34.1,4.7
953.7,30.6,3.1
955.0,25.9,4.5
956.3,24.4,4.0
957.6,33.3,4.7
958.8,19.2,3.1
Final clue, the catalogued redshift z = 0.219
